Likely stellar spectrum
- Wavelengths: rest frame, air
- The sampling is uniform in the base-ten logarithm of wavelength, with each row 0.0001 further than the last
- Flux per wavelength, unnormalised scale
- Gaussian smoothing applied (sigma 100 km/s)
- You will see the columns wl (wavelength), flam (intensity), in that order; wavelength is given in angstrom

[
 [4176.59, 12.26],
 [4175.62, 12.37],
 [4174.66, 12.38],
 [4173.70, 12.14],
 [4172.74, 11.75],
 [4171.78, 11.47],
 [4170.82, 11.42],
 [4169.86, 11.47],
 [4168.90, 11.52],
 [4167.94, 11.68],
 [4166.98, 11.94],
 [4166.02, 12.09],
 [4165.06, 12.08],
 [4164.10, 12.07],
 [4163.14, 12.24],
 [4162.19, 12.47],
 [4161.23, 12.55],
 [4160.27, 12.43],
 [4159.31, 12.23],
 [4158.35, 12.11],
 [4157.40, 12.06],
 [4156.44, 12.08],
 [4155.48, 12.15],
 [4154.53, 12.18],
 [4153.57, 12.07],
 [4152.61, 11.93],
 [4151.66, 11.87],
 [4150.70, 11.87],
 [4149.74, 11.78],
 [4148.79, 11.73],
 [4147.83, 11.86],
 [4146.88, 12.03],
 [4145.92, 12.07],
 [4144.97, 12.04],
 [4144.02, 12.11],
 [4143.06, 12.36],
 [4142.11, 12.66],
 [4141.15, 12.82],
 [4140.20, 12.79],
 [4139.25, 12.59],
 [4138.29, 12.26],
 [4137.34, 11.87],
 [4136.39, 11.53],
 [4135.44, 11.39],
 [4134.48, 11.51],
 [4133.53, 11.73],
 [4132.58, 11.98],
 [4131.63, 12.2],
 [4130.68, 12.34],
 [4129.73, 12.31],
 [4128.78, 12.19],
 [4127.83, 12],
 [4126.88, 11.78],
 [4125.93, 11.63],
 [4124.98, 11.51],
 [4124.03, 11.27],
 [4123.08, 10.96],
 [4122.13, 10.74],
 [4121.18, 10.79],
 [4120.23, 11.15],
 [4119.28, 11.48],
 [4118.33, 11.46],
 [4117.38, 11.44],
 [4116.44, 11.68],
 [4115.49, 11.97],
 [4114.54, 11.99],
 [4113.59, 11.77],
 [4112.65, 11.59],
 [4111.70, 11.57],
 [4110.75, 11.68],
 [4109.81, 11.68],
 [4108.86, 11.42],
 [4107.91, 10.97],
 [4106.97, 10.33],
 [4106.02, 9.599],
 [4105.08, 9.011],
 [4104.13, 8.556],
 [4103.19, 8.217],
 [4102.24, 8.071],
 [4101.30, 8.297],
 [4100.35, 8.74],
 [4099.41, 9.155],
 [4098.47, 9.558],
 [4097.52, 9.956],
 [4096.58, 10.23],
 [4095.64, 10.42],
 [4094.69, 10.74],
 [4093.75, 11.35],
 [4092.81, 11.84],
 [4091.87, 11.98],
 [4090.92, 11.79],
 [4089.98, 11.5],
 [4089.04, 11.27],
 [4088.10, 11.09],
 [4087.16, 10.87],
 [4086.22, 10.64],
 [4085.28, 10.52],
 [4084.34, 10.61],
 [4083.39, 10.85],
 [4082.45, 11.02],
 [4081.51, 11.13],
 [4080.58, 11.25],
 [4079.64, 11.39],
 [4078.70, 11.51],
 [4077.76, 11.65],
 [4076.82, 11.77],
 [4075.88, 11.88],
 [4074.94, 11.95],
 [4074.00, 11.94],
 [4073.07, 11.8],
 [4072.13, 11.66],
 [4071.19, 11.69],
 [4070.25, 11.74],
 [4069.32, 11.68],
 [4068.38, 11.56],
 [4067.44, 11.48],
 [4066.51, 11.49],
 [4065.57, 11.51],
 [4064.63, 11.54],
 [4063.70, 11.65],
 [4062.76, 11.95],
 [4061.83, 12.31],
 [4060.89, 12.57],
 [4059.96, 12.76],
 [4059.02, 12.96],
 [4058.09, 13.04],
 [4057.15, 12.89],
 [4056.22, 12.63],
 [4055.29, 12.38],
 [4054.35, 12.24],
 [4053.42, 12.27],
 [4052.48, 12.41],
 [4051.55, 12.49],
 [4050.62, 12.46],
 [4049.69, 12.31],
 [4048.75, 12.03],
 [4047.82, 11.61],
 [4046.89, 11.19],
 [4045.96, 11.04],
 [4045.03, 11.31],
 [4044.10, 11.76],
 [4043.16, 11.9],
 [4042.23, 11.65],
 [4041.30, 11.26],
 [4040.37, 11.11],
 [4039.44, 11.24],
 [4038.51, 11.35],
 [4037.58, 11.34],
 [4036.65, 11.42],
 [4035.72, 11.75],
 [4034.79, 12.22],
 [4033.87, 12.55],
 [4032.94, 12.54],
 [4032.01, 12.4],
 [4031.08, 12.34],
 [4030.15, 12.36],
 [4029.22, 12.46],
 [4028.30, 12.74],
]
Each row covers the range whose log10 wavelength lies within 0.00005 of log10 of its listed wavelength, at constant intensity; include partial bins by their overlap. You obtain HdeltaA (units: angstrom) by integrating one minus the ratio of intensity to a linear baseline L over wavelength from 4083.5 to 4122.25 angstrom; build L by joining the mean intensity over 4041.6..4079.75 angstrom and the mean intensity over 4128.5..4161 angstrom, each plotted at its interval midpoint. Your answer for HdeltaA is 4.34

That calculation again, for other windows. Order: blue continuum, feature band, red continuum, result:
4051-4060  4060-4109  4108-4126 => 4.63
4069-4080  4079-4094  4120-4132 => 0.65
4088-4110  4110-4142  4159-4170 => -2.30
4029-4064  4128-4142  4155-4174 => -0.12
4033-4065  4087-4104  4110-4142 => 2.33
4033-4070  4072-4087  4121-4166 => 0.78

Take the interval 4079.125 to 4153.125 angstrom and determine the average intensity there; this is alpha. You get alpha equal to 11.2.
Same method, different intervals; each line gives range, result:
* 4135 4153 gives 12.1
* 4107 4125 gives 11.4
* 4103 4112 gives 10.3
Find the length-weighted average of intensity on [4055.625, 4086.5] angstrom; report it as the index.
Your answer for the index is 11.7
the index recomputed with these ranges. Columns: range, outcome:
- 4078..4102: 10.7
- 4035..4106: 11.3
